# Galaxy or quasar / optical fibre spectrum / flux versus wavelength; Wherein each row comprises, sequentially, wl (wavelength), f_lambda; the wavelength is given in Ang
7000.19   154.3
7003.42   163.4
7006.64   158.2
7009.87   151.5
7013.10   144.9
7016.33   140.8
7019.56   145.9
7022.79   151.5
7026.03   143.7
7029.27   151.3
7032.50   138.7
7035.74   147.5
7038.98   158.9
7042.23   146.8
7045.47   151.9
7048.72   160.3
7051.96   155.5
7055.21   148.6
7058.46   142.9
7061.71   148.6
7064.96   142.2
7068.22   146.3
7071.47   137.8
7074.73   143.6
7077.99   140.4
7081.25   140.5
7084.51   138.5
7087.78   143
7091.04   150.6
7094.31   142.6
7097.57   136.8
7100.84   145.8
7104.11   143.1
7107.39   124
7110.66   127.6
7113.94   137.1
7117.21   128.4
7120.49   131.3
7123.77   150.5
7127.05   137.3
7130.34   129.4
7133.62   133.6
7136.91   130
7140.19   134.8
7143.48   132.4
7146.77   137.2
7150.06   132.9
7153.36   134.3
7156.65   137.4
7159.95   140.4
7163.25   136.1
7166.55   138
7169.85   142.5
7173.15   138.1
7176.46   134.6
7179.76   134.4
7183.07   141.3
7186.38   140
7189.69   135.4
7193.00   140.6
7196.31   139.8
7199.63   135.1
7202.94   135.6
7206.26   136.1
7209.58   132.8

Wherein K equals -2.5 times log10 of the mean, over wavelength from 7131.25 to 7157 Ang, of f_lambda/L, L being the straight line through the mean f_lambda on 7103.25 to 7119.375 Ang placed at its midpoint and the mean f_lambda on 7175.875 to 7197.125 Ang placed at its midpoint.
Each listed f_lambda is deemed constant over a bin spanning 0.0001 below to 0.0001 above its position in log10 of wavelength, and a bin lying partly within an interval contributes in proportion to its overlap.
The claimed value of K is 0.005 mag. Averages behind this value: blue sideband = 131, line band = 134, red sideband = 138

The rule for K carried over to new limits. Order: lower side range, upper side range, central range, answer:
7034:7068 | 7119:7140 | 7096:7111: 0.03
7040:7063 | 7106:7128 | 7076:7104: -0.01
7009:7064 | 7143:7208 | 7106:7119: 0.10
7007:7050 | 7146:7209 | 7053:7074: 0.01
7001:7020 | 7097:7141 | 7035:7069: -0.04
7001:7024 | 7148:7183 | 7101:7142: 0.05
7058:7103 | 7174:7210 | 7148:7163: 0.02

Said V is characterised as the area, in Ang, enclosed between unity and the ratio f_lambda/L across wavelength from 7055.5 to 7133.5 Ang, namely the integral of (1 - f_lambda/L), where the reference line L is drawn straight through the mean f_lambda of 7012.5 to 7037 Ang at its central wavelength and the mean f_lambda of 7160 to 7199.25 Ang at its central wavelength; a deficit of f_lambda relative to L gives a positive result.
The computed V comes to 1.51 Ang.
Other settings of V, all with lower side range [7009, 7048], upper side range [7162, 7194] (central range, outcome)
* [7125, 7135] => 0.5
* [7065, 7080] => 0.3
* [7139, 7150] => 0.5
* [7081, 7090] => 0.2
